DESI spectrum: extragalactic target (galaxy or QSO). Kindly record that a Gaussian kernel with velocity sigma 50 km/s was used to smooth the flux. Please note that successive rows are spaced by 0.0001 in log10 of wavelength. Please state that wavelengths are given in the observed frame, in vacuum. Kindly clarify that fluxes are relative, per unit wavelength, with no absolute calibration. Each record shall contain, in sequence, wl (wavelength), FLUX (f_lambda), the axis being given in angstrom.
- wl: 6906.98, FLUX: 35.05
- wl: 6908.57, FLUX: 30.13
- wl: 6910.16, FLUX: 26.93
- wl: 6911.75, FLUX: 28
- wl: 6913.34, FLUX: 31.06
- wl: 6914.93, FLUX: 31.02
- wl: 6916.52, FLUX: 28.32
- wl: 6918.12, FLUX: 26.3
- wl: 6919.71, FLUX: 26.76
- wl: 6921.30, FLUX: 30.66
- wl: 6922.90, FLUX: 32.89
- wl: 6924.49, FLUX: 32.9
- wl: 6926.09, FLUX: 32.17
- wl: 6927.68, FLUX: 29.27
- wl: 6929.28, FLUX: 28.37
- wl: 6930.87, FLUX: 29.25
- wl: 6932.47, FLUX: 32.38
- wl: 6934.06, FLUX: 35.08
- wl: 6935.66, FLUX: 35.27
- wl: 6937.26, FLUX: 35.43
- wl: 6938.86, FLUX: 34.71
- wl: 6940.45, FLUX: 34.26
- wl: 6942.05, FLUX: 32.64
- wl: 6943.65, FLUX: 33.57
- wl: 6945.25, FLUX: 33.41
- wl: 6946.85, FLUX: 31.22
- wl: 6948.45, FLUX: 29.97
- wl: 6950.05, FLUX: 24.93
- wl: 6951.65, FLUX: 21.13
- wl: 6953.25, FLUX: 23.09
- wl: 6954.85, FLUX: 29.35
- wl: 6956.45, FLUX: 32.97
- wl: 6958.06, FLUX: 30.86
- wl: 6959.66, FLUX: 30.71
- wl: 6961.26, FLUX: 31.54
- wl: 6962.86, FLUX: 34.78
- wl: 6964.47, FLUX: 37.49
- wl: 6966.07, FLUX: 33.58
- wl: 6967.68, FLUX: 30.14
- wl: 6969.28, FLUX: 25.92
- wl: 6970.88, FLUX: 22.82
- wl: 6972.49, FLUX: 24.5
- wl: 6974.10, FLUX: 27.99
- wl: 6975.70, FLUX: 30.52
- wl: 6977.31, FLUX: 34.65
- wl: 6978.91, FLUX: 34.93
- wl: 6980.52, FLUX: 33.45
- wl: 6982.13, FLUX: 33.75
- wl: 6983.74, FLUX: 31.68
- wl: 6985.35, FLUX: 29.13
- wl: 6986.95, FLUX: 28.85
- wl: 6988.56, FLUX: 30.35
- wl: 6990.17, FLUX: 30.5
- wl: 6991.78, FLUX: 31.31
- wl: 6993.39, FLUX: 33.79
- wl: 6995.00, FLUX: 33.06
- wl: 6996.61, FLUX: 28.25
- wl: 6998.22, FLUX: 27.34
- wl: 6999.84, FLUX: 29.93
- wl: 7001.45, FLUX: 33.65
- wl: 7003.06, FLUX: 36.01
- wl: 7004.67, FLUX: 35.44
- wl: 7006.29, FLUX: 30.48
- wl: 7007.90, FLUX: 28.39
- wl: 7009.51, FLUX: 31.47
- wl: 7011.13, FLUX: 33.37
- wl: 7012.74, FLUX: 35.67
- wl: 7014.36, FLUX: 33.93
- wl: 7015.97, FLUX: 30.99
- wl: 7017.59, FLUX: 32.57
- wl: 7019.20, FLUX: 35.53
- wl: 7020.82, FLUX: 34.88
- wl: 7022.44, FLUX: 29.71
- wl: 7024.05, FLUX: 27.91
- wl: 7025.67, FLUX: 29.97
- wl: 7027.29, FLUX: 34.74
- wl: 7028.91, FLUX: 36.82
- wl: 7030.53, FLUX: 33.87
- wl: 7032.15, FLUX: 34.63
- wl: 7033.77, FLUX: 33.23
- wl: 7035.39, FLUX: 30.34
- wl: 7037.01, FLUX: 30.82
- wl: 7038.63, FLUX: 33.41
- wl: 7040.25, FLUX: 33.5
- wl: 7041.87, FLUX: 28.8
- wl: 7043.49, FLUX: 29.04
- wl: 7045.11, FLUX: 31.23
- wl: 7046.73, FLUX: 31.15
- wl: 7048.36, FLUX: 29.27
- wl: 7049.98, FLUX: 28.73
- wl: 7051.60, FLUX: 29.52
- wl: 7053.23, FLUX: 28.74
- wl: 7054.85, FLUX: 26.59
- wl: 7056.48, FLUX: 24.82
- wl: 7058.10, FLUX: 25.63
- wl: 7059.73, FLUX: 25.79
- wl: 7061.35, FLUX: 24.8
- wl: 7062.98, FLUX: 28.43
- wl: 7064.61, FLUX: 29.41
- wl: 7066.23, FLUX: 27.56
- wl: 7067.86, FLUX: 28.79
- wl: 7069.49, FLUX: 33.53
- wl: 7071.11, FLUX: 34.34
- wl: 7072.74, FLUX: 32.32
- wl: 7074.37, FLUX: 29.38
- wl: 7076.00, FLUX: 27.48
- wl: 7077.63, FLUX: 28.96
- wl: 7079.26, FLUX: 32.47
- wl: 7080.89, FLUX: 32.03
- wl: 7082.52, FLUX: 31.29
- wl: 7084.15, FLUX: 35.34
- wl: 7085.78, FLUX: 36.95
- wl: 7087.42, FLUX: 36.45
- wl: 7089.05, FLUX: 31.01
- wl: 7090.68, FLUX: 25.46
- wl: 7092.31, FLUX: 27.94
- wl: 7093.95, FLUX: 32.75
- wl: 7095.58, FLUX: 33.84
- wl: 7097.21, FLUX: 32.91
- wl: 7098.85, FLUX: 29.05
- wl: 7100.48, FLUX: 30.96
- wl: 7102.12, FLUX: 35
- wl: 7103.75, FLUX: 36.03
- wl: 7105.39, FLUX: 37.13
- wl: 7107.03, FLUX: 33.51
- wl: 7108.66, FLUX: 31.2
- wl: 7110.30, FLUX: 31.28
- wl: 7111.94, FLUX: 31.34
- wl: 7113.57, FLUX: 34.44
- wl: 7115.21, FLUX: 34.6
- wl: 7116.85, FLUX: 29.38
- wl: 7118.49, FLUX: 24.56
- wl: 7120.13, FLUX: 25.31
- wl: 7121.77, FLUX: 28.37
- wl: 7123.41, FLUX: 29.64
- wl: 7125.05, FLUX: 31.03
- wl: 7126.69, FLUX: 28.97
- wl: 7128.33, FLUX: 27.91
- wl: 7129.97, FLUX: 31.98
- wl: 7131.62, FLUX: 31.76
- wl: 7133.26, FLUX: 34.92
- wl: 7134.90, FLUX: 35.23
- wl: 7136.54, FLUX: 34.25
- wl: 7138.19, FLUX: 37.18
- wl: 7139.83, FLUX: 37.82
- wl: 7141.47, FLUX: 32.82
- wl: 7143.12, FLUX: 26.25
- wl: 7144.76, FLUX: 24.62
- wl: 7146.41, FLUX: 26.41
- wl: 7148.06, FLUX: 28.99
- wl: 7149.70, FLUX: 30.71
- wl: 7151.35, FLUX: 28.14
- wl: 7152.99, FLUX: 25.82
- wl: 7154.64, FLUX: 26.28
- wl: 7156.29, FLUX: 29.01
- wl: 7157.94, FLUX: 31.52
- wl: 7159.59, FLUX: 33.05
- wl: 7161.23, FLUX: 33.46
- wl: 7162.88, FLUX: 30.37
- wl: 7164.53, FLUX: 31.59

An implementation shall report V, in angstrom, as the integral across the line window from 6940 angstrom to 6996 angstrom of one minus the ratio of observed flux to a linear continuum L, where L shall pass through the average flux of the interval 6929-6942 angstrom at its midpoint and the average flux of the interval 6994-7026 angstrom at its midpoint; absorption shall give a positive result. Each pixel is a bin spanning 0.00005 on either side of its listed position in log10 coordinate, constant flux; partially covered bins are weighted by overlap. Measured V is 3.6 angstrom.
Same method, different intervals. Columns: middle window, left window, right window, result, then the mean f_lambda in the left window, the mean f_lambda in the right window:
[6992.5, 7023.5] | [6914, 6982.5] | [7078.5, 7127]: -1.2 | 30.8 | 31.7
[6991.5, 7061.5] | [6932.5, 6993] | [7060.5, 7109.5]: 0.3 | 31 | 31.5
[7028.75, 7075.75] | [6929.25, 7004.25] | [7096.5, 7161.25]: 1.6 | 31.1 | 31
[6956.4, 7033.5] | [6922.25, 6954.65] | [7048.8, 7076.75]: -4.8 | 31.1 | 28.6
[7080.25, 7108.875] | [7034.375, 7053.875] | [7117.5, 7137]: -2.3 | 30.4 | 30.3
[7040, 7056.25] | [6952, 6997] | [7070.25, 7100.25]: 1.0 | 30.6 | 31.7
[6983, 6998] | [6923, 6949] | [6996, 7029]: 0.8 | 32.5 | 32.2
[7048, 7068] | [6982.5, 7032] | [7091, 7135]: 2.7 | 32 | 31.4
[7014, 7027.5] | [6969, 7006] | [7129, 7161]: -0.5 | 30.8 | 30.9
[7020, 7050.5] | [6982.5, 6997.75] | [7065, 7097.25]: -0.6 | 30.8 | 31.5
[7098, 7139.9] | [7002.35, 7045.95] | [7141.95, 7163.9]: -2.9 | 32.5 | 28.9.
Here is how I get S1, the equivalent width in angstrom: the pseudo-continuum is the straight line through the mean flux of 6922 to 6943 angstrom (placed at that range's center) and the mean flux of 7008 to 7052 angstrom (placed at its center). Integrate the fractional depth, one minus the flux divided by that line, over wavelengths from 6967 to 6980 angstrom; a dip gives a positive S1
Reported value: 1.3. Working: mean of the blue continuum 32.7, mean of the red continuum 32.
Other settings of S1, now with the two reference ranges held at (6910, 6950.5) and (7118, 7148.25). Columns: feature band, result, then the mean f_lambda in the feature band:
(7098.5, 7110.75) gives -1.0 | 33.2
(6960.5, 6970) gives -0.4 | 32.3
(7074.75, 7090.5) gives -0.7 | 32.1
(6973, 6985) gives -0.4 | 32.1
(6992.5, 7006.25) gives -0.5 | 32.1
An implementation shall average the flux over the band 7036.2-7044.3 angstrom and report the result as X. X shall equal 31.1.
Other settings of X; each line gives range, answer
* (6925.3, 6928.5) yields 30.7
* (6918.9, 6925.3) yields 30.8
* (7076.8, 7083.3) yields 31.2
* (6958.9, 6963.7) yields 32.4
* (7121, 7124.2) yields 29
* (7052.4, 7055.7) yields 27.6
